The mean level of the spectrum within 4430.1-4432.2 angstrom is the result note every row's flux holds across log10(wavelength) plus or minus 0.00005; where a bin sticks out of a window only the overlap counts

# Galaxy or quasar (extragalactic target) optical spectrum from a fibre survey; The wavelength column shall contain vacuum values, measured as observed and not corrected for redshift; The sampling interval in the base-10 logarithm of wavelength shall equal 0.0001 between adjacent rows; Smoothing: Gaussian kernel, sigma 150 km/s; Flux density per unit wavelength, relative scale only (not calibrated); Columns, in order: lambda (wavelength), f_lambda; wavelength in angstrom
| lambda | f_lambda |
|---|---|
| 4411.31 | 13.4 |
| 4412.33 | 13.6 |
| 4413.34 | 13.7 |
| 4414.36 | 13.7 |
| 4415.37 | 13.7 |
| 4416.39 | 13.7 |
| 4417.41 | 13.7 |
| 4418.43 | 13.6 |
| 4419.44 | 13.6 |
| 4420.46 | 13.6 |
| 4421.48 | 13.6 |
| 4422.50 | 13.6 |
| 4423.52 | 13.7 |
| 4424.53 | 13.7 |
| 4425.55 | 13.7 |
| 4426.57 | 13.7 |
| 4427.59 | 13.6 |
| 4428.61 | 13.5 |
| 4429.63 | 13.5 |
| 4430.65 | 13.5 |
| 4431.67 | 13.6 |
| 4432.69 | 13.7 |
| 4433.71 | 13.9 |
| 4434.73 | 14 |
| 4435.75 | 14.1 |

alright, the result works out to 13.6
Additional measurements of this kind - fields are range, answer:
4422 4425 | 13.7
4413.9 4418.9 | 13.7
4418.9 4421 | 13.6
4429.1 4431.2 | 13.5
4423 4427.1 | 13.7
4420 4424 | 13.6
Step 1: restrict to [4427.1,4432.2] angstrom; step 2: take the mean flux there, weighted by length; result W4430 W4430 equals 13.5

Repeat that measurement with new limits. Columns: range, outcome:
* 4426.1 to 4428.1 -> 13.6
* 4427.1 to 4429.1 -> 13.5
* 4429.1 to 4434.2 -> 13.6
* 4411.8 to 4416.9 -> 13.7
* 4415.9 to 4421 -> 13.6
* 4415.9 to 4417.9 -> 13.7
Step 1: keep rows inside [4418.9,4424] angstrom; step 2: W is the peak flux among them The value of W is 13.7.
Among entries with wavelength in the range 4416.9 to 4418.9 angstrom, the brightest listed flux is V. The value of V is 13.7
